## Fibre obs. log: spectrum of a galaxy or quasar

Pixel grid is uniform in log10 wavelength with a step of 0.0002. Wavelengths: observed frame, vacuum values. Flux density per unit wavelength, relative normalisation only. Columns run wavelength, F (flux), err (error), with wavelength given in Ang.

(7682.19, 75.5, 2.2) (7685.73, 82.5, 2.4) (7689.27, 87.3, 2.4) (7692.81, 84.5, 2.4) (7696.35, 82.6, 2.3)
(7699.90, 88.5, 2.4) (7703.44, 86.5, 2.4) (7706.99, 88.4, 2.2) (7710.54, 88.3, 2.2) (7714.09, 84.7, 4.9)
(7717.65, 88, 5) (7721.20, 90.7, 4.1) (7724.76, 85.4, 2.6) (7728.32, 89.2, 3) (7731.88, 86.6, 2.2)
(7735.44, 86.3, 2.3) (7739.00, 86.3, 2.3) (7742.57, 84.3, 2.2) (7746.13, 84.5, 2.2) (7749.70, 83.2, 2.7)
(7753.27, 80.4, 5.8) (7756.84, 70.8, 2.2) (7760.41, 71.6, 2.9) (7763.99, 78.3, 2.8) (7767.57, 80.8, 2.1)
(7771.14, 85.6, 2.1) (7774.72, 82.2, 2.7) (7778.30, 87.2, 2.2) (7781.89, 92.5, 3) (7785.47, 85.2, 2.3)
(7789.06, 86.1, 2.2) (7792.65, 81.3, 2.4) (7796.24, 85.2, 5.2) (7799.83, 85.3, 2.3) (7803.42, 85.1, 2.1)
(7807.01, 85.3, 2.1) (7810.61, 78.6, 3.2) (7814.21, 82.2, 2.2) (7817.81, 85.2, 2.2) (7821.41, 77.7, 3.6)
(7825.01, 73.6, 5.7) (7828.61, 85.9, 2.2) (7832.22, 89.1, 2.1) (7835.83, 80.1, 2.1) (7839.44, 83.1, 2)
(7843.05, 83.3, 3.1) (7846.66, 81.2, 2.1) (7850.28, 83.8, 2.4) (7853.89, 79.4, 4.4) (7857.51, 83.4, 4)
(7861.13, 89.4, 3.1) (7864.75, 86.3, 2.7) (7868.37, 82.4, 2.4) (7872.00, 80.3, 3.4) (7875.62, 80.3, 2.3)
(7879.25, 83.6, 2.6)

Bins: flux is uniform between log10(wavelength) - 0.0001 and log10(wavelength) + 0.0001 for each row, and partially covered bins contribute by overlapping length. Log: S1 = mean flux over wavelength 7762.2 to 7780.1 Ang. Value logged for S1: 82.8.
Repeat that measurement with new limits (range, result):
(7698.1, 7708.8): 87.8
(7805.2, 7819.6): 82.8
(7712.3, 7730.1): 87.6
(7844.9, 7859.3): 81.9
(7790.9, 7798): 83.2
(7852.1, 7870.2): 84.2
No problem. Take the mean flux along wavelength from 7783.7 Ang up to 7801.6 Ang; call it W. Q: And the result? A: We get 84.6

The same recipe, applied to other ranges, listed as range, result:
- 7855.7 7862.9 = 86.4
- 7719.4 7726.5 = 88.1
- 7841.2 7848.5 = 82.2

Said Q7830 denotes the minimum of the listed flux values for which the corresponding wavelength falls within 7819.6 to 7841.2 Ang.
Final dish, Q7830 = 73.6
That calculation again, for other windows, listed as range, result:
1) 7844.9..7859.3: 79.4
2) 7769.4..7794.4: 81.3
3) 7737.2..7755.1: 80.4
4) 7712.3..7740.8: 84.7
